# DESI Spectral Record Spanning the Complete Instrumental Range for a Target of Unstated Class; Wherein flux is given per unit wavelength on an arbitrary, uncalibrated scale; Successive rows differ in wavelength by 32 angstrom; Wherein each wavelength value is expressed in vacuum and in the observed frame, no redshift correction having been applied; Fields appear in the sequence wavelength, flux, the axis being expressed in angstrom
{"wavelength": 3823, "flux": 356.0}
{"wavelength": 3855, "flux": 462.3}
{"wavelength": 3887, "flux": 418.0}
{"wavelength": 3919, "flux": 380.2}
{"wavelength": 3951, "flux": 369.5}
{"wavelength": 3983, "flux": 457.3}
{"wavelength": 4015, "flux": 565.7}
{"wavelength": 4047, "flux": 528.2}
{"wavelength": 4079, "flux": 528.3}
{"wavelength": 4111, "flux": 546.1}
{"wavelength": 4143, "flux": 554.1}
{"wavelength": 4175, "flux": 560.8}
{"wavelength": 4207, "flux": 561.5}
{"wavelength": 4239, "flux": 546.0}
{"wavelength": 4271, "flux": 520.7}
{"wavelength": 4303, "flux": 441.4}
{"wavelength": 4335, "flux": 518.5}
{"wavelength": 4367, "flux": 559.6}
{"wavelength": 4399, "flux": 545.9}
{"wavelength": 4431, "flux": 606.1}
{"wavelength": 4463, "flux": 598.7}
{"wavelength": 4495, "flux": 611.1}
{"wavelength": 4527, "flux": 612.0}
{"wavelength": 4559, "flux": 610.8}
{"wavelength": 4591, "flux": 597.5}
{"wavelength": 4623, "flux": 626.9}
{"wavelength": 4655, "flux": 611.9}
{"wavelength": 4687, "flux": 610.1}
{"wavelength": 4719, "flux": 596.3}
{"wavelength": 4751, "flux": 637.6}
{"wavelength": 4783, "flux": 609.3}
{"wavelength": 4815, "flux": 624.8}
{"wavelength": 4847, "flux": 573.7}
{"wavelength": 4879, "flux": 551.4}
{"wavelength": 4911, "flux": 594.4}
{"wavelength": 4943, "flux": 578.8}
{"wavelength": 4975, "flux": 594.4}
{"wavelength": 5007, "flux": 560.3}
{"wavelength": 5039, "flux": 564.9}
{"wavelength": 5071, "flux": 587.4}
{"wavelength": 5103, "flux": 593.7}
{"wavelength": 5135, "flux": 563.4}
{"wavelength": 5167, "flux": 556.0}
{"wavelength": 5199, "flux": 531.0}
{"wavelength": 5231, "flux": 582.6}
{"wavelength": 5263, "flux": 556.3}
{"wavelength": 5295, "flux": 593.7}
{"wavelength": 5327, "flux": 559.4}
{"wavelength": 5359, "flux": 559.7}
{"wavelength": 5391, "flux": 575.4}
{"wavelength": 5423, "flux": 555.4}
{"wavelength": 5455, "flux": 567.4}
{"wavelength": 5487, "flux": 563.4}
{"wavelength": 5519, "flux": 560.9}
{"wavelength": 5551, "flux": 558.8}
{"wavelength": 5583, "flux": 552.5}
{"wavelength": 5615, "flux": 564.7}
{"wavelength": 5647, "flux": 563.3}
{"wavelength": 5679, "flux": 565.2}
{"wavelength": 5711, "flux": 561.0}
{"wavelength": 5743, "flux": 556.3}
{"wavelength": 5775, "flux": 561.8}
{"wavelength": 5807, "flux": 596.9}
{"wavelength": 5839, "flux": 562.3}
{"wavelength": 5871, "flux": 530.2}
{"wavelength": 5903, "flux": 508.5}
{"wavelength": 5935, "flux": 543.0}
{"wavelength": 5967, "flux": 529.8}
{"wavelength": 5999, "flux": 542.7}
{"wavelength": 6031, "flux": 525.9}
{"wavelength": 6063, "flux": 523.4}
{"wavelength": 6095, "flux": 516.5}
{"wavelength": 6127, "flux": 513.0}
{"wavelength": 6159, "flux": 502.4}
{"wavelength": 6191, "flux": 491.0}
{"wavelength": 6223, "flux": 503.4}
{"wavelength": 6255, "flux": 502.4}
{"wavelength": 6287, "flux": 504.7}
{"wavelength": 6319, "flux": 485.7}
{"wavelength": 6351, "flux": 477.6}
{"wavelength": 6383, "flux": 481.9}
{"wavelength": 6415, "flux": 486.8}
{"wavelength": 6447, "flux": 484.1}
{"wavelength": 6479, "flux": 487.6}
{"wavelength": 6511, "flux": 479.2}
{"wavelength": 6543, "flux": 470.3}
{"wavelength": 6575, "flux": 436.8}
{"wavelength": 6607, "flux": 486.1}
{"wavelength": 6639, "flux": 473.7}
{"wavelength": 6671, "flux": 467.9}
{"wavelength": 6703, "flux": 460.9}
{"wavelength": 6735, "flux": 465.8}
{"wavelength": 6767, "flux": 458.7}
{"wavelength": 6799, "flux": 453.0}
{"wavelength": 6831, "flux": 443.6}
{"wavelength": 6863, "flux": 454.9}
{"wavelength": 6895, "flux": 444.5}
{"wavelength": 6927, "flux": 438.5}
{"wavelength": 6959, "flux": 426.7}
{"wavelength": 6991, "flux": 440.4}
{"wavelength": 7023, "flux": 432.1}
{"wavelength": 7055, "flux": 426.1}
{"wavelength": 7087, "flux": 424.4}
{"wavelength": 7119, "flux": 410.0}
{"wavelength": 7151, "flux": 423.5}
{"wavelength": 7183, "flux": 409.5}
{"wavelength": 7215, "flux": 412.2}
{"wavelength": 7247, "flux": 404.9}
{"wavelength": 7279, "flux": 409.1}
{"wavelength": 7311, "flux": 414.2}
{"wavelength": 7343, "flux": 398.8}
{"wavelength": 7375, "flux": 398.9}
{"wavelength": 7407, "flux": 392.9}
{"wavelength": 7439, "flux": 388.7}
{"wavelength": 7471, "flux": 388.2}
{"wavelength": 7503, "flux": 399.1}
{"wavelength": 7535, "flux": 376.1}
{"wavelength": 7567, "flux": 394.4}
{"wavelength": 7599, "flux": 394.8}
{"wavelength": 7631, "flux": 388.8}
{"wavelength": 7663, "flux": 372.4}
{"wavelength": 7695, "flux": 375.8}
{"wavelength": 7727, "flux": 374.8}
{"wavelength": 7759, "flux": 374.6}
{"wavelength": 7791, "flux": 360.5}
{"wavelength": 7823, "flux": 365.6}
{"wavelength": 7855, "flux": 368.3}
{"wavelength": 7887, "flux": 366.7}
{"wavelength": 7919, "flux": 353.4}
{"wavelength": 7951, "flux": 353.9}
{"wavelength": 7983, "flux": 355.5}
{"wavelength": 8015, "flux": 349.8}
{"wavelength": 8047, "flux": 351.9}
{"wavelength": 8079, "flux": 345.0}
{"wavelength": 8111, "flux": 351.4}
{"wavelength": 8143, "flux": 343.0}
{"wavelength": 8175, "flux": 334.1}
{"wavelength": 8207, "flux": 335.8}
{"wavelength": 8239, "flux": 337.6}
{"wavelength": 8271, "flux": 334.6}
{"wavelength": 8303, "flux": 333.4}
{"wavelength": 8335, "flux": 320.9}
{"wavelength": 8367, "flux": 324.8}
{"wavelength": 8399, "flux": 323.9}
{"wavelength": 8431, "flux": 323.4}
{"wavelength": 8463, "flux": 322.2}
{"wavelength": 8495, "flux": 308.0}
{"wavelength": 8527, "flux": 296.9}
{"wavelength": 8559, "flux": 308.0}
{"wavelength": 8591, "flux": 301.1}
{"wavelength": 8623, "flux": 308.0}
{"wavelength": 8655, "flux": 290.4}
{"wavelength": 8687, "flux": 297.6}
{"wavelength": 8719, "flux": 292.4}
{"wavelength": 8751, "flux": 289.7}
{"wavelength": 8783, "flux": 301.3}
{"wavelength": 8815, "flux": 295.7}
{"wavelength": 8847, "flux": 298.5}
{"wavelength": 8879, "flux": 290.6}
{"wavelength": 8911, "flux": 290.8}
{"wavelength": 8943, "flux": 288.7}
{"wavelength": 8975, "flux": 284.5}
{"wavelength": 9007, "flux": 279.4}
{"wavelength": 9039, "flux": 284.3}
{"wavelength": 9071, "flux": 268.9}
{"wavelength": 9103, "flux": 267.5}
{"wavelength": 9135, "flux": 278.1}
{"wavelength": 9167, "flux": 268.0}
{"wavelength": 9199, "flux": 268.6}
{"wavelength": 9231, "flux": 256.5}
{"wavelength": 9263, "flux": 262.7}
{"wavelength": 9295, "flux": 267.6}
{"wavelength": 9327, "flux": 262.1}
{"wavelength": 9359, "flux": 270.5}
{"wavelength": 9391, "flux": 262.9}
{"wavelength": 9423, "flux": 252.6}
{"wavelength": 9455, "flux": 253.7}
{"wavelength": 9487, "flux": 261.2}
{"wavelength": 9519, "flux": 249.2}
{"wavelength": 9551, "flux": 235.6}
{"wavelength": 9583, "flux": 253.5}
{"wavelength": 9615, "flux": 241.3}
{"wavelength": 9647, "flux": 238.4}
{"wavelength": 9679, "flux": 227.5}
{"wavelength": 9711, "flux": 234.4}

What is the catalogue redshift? 0.000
